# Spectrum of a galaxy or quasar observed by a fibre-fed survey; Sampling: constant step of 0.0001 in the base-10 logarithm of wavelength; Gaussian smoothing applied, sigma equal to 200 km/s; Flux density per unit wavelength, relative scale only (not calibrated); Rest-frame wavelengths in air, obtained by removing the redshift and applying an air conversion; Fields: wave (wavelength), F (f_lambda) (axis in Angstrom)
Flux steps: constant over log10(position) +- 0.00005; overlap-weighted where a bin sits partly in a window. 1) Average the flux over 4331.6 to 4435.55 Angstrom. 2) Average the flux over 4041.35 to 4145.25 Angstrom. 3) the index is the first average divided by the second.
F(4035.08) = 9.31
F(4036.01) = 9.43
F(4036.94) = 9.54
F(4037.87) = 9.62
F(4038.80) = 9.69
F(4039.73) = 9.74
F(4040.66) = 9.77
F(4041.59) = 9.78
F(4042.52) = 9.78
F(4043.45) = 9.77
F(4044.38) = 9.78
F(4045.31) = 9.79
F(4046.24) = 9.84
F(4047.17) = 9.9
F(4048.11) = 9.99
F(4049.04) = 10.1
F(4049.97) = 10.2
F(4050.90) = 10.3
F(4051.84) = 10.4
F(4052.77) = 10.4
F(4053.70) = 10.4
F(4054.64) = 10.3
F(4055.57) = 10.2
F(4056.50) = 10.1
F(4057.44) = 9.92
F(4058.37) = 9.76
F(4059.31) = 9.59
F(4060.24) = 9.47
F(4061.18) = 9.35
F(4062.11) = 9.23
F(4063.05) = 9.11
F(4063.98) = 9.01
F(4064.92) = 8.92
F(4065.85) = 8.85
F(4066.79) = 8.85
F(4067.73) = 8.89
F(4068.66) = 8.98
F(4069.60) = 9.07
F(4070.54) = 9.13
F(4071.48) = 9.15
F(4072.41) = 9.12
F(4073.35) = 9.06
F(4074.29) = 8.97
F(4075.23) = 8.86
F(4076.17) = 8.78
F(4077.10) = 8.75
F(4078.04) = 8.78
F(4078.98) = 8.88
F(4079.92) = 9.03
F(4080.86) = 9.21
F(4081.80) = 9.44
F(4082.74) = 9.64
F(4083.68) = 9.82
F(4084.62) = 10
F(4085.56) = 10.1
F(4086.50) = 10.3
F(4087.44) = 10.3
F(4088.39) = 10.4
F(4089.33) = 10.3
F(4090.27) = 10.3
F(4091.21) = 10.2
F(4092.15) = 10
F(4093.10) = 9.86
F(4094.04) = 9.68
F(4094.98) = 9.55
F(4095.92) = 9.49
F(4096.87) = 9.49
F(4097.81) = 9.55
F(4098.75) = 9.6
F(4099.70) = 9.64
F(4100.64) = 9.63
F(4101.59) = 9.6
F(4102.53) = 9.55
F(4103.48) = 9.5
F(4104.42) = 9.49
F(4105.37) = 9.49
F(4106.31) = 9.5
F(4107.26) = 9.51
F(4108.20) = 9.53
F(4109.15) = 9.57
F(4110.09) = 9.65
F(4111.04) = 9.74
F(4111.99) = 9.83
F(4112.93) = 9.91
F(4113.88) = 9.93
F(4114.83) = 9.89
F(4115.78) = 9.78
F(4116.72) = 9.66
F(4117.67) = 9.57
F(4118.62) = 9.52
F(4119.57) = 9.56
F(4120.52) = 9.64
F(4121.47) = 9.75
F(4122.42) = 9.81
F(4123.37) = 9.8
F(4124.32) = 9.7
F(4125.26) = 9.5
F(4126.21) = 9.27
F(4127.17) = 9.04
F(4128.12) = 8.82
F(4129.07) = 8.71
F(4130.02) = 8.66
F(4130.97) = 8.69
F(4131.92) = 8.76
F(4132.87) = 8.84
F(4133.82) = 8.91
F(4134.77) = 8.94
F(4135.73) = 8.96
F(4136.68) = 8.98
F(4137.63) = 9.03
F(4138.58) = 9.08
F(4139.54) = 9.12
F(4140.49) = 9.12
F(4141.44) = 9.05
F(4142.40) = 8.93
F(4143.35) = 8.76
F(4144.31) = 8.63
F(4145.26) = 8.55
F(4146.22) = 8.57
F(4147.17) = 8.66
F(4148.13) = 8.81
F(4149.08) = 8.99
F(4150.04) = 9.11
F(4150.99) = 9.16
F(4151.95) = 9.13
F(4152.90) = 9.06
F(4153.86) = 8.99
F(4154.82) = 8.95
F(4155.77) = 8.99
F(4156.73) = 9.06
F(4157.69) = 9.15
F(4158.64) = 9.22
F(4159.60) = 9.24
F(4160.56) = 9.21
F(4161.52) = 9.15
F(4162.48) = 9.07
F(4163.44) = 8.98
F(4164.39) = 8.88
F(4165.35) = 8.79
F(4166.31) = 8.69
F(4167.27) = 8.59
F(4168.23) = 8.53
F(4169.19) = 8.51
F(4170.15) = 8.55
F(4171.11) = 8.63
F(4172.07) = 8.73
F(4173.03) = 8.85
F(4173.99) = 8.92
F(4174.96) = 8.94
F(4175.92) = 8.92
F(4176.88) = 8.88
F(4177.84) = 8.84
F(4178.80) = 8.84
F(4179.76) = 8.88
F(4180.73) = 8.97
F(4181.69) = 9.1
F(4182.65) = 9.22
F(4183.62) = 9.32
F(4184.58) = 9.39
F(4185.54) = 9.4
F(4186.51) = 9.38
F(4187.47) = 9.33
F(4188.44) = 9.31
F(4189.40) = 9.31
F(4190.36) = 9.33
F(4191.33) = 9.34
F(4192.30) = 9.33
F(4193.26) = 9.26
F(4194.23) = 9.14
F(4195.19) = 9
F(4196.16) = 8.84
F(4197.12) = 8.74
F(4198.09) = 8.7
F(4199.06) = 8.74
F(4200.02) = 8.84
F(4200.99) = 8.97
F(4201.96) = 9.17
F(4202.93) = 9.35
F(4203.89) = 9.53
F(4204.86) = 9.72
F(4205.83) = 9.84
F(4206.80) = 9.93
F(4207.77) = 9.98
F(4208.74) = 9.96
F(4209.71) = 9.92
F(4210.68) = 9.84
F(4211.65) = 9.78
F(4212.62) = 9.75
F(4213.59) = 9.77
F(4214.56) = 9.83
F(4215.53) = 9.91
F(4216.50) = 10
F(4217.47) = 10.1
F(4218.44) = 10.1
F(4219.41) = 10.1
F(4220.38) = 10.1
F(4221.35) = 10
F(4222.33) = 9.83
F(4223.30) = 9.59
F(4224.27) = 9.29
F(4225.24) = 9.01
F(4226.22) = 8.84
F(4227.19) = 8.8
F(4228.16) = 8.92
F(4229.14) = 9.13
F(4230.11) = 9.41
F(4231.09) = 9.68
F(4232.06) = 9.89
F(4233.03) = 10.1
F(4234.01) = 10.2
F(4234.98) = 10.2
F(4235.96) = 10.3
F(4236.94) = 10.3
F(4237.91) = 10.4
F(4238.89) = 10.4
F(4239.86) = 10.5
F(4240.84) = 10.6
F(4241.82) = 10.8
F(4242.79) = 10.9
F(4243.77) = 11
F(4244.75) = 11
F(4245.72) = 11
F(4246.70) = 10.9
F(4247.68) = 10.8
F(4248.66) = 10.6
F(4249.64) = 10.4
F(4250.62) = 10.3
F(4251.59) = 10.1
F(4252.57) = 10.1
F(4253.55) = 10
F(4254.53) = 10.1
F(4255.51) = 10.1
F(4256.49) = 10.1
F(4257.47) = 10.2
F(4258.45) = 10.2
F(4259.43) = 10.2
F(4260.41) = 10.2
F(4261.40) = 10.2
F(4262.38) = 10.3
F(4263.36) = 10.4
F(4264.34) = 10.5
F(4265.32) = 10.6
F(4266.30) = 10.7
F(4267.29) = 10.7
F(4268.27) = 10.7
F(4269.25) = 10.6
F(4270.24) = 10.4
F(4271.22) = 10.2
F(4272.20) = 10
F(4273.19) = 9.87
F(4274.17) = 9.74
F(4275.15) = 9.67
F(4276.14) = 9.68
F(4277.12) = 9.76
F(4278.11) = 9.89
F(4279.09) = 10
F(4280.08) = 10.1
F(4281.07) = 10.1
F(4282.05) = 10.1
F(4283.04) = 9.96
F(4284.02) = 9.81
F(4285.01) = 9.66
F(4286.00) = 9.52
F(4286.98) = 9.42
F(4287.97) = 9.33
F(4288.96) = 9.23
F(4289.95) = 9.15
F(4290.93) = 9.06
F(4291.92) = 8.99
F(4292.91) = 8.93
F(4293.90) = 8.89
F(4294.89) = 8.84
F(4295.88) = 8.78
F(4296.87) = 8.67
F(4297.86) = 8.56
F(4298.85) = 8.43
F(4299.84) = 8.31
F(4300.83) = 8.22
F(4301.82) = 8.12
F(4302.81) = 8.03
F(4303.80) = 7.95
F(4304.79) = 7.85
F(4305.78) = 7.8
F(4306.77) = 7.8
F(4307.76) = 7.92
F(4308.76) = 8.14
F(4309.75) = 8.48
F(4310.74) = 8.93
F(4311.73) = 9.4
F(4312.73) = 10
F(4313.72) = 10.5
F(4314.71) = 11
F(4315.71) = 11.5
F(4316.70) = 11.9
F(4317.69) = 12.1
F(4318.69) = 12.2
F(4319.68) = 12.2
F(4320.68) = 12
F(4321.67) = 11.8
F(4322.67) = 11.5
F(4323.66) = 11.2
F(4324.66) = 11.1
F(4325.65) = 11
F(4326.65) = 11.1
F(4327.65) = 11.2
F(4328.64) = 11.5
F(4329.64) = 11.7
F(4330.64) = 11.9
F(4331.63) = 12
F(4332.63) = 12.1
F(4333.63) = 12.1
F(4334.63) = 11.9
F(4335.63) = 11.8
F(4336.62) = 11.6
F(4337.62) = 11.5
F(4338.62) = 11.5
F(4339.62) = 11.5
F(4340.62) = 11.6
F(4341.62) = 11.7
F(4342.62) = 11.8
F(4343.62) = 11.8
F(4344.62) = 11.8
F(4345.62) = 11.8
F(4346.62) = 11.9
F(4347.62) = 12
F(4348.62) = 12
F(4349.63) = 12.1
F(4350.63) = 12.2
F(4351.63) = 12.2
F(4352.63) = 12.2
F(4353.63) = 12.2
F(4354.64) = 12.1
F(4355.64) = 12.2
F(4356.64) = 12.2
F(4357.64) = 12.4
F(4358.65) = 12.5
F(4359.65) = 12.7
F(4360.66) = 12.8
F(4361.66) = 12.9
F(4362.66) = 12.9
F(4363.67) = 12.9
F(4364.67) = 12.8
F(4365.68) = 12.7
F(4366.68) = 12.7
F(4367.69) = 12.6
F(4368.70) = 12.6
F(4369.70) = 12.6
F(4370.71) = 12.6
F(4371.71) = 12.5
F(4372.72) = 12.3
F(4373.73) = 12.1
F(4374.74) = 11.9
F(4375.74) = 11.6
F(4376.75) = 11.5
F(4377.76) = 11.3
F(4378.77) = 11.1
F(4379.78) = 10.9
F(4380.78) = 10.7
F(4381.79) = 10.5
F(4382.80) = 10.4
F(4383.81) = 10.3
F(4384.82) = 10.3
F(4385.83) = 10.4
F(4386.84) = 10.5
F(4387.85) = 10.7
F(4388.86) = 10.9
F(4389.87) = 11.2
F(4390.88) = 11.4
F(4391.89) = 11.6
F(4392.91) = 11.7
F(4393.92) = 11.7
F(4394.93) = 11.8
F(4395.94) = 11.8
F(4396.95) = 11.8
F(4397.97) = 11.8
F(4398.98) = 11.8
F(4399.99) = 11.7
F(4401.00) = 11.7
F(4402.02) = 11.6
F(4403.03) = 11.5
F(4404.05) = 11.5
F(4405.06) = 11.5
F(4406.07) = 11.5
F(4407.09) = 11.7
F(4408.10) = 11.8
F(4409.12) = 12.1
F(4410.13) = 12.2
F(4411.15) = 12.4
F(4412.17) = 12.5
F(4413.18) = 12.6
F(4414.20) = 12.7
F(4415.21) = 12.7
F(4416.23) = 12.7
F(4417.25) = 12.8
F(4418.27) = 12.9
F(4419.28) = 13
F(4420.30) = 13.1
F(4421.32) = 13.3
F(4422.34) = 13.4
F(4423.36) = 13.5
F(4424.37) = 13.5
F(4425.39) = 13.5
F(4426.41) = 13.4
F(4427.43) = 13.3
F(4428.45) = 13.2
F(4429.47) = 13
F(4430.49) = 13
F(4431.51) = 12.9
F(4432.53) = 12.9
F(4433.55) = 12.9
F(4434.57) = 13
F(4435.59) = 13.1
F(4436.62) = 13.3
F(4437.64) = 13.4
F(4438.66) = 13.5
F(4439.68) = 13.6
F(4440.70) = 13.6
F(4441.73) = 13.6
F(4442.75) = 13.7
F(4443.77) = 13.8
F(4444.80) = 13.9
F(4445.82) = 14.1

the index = 1.27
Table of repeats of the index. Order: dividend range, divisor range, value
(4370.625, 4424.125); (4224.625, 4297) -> 1.18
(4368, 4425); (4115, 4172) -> 1.31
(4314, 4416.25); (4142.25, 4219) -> 1.29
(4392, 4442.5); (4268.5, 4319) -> 1.34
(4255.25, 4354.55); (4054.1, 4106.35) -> 1.09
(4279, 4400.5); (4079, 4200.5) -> 1.18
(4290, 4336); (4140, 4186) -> 1.13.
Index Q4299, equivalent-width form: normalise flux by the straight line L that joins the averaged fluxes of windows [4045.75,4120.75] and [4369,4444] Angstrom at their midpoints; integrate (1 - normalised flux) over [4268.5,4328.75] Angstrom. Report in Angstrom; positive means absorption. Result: 8.42 Angstrom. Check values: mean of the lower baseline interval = 9.61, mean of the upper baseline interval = 12.2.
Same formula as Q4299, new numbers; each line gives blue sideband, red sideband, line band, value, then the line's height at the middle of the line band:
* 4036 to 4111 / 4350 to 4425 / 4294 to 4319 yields 4.9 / 11.4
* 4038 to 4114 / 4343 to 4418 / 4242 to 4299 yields 5.6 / 11.1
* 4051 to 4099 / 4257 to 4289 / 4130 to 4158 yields 2.3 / 9.73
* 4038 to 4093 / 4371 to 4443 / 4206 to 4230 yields 2.4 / 10.8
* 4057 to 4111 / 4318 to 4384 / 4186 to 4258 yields 6.2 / 10.7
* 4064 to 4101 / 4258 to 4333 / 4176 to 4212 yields 1.7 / 9.72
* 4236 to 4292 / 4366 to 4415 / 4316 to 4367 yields -4.2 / 11.1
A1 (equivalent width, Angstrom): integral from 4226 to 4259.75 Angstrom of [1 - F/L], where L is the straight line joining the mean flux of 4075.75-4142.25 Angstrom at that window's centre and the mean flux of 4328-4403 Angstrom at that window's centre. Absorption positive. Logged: 1.6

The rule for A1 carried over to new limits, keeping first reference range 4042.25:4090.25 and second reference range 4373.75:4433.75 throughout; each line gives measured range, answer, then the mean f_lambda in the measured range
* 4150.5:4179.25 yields 3.8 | 8.92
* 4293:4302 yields 2.1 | 8.56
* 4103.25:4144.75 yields 2.8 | 9.32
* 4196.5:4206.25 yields 1.3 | 9.15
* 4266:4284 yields 1.6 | 10.1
